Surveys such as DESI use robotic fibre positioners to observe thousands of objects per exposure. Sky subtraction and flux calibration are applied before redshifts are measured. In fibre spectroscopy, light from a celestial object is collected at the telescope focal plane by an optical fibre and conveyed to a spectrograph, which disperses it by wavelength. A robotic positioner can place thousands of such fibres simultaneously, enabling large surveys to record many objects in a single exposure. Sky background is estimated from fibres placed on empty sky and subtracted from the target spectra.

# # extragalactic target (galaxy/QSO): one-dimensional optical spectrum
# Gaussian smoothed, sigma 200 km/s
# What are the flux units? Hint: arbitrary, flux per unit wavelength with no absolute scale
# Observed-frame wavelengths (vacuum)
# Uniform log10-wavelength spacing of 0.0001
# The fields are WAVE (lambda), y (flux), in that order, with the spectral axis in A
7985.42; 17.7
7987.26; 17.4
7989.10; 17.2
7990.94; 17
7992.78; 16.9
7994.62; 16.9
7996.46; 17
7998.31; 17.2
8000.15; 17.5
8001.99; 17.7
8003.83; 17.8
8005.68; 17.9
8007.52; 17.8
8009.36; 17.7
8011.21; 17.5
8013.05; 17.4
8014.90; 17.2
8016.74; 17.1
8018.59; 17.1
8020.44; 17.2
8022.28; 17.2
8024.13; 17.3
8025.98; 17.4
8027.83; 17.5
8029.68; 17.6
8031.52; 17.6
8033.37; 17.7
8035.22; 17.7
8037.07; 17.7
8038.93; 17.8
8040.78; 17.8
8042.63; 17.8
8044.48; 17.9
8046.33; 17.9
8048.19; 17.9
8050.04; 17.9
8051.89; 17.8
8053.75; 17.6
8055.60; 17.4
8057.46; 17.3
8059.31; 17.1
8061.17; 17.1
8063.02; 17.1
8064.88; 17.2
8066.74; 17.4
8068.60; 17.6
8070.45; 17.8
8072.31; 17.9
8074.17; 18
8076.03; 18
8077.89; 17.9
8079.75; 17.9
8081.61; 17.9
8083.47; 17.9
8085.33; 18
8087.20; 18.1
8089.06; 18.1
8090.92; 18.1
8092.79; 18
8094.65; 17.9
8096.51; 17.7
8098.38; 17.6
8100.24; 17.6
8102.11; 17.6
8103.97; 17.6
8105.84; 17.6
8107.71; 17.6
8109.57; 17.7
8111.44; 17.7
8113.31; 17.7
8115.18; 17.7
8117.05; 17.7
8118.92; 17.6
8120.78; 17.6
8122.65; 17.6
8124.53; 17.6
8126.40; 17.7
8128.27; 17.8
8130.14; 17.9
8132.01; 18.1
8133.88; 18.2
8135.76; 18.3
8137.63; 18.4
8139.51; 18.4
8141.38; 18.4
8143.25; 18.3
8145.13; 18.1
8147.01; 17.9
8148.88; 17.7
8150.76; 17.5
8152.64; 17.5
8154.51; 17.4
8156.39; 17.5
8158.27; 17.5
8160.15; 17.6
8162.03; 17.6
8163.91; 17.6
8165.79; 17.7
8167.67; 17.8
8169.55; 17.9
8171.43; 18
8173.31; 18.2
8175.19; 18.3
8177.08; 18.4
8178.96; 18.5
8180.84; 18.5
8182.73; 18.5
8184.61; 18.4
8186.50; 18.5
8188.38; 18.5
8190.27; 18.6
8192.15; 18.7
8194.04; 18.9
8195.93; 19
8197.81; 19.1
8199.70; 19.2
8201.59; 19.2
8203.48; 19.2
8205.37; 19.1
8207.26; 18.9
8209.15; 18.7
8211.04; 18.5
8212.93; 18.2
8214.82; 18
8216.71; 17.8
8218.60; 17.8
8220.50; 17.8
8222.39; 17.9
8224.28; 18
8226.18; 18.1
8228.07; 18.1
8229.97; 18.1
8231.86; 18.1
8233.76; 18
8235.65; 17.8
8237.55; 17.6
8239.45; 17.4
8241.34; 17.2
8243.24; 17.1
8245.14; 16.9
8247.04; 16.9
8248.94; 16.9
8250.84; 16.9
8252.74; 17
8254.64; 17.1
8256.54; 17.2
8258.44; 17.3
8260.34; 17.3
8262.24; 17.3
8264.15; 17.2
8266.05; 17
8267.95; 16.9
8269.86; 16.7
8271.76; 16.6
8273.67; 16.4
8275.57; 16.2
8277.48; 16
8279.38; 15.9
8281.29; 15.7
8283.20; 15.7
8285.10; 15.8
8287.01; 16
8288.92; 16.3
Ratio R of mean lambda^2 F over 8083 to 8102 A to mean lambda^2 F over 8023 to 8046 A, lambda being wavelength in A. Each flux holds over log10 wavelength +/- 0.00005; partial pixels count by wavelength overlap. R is 1.0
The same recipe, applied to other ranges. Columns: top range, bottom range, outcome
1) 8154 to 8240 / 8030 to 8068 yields 1.08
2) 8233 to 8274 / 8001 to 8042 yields 1.03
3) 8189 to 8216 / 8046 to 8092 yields 1.10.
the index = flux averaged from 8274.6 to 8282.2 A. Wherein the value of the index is 16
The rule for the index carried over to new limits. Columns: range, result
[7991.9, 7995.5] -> 16.9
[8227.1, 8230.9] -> 18.1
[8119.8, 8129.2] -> 17.7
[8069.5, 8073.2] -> 17.9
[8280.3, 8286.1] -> 15.7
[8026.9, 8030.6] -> 17.6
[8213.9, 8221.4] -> 17.8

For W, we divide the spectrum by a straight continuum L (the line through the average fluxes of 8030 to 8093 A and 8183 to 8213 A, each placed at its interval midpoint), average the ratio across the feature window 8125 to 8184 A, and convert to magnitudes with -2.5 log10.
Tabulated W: 0.03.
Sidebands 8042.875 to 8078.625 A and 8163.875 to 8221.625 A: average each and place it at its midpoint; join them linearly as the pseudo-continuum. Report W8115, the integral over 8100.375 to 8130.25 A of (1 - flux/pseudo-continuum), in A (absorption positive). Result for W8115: 0.5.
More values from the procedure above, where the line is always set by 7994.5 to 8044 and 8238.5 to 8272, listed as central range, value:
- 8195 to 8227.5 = -2.6 A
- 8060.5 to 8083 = -0.3 A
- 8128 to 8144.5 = -0.9 A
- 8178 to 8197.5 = -1.6 A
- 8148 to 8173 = -0.6 A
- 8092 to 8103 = -0.2 A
